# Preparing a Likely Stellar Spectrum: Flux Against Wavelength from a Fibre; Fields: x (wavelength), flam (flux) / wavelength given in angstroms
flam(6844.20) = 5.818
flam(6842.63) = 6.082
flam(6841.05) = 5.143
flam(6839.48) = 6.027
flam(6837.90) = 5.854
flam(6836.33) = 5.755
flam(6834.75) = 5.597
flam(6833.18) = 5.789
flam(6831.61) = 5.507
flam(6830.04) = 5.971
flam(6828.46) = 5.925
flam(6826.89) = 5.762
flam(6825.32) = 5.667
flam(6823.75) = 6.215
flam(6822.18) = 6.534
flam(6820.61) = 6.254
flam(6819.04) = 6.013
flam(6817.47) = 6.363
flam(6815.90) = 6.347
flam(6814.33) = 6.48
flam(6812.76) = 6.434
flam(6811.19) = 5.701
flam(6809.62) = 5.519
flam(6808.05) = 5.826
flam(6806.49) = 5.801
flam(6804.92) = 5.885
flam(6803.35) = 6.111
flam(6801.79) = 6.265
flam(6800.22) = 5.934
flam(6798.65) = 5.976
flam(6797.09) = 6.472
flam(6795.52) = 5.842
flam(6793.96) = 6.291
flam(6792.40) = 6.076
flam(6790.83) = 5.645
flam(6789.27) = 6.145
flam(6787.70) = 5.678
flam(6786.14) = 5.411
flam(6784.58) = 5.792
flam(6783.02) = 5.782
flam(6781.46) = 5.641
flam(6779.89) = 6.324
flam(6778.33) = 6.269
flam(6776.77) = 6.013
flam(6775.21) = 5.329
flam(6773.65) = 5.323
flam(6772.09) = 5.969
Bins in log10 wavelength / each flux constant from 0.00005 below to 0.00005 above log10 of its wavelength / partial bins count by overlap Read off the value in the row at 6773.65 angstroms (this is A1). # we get 5.323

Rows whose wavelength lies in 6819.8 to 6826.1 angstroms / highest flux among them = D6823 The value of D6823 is 6.534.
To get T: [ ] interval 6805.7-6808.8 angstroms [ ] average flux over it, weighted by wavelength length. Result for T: 5.82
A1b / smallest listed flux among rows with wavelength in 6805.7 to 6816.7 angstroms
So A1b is 5.519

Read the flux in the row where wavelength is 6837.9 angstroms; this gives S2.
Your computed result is 5.854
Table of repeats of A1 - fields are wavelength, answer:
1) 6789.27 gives 6.145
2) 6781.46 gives 5.641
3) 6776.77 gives 6.013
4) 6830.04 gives 5.971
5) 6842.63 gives 6.082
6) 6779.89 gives 6.324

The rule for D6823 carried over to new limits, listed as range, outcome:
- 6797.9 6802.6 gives 6.265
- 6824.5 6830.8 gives 5.971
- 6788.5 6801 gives 6.472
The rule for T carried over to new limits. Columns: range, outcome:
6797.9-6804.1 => 6.07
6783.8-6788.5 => 5.63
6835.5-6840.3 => 5.87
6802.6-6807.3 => 5.93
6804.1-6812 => 5.75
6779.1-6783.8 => 5.91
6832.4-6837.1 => 5.71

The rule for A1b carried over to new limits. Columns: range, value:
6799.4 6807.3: 5.801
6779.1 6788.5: 5.411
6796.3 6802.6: 5.934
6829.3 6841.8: 5.143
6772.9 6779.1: 5.323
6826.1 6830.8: 5.762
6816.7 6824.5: 6.013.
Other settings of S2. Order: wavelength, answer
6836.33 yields 5.755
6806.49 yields 5.801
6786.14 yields 5.411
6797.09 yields 6.472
